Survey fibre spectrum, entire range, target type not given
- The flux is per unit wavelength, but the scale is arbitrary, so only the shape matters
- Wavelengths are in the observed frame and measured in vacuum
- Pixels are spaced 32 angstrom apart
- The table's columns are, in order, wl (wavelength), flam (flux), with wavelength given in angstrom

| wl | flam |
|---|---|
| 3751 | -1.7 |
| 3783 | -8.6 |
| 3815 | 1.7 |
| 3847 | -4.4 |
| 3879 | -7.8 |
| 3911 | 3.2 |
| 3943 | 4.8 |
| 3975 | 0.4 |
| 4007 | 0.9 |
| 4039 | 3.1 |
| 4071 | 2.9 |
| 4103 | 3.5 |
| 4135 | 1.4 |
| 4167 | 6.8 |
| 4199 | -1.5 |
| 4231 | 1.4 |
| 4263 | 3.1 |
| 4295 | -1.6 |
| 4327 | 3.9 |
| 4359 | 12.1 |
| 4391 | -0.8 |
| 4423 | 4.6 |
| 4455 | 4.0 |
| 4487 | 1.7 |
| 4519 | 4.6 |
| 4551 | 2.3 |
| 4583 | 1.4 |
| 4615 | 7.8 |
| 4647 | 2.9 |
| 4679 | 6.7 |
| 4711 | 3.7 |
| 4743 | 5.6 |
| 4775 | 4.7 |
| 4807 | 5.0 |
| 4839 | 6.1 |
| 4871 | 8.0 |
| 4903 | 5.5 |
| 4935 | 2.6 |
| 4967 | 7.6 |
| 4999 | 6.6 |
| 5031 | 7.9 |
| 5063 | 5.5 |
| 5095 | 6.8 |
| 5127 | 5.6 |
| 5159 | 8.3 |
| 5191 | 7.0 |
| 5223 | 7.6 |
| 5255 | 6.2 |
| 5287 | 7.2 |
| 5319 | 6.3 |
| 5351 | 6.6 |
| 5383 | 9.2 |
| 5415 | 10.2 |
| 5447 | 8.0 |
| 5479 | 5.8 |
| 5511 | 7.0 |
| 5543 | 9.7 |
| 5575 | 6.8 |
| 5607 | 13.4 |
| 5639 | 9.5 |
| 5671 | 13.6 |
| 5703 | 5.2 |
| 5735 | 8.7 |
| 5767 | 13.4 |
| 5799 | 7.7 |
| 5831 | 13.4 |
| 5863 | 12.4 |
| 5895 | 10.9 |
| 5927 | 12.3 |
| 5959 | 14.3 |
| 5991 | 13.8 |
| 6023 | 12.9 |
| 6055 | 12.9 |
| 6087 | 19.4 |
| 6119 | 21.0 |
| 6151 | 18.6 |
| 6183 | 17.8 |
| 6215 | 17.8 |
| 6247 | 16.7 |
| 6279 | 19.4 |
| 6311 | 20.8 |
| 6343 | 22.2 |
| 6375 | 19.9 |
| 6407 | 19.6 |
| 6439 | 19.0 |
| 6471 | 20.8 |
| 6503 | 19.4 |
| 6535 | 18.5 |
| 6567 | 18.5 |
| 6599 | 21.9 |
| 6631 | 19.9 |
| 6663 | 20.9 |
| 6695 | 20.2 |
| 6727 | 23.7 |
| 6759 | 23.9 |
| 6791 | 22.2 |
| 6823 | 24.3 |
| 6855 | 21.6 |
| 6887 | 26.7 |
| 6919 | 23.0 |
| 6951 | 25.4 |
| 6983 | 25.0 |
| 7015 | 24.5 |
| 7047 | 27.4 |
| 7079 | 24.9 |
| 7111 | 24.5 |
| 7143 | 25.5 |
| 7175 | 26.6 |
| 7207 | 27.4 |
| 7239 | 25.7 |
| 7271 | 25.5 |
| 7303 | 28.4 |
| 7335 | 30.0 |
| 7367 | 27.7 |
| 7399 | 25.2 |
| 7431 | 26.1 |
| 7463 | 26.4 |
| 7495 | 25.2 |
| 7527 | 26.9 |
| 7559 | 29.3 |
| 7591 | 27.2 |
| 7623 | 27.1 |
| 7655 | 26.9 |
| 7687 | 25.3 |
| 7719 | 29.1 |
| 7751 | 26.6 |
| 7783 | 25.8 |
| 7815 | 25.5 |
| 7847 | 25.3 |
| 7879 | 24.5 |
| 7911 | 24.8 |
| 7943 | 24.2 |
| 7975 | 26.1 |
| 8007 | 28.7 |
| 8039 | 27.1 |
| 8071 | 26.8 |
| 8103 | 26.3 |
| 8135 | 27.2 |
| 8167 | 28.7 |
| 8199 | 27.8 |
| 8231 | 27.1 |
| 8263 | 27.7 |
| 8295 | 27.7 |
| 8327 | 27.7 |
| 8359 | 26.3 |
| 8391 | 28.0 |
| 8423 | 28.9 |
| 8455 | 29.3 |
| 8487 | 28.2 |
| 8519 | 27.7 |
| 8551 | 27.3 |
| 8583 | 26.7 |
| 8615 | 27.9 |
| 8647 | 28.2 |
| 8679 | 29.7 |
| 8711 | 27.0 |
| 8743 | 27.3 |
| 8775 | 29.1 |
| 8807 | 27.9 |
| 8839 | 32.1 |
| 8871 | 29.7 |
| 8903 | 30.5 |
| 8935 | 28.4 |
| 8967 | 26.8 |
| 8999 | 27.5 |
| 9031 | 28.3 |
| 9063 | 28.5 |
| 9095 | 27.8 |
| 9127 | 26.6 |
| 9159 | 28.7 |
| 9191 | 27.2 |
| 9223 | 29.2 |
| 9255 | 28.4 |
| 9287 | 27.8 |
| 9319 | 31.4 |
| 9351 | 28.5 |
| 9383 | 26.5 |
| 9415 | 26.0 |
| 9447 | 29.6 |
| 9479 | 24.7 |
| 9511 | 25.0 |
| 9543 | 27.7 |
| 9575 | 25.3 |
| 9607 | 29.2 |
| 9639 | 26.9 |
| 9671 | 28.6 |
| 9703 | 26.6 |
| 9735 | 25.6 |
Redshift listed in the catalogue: 0.52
